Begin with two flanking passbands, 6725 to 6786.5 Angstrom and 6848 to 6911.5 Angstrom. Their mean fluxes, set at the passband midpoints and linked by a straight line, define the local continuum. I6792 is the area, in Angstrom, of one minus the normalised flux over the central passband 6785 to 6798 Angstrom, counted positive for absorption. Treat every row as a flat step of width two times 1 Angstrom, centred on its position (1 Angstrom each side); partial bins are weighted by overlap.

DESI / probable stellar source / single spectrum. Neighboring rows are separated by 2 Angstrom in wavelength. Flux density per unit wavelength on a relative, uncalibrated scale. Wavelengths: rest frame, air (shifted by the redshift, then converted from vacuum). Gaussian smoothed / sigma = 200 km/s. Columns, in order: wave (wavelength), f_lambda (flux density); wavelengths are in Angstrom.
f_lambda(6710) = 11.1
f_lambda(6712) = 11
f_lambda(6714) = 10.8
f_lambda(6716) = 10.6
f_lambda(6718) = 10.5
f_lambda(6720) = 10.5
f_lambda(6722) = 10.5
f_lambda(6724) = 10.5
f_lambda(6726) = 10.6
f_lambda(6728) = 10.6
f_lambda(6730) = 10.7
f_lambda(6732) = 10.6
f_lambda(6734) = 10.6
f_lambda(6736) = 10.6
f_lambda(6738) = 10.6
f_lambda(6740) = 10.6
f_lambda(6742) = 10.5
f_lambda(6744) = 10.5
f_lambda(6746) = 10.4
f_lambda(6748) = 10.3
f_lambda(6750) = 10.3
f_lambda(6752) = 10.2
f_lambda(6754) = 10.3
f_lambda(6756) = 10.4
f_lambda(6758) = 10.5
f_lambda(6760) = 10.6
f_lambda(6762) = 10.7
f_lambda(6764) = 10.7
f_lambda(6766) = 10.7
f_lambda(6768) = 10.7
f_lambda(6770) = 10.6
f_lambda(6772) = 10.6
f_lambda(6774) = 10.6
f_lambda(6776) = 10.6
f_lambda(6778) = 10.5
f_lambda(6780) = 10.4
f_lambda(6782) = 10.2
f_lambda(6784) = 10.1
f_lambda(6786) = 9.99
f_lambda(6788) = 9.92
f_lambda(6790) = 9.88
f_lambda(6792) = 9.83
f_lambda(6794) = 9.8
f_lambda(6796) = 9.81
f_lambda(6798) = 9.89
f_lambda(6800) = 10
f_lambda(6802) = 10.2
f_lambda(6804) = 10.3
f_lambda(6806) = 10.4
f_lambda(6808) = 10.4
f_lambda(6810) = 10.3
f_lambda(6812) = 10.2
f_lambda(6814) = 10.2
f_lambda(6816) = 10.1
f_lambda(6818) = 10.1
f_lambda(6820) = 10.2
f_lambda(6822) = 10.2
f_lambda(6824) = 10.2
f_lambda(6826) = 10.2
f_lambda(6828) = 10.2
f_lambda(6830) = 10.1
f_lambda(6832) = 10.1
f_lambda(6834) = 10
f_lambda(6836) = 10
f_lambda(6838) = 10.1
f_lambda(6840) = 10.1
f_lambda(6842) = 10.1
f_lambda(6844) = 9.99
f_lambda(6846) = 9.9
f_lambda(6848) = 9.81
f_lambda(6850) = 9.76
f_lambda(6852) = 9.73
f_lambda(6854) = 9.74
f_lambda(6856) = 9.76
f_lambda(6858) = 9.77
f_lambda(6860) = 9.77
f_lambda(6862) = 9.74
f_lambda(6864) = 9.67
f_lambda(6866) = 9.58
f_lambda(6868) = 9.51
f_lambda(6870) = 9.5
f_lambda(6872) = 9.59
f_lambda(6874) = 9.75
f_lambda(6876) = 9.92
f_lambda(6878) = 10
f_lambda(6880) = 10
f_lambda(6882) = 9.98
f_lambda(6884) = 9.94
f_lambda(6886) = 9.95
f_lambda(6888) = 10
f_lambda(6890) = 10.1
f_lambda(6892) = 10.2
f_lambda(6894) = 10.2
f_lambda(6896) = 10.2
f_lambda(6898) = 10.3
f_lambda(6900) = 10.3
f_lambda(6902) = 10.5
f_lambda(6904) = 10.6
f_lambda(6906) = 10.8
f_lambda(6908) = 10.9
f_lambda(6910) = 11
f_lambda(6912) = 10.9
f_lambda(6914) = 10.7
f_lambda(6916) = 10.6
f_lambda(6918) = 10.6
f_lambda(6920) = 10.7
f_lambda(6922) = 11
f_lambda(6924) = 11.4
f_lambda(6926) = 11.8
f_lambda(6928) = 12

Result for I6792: 0.6 Angstrom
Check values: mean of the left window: 10.5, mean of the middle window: 9.87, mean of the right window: 10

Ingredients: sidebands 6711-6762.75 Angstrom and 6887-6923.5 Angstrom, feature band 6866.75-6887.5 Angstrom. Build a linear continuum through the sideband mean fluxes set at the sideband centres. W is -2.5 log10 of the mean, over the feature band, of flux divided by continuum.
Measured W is 0.08 mag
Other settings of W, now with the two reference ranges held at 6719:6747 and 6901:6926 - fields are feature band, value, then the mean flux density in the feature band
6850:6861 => 0.11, 9.75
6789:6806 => 0.07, 9.99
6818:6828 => 0.05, 10.2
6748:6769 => 0.01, 10.5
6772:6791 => 0.04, 10.3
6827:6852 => 0.08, 10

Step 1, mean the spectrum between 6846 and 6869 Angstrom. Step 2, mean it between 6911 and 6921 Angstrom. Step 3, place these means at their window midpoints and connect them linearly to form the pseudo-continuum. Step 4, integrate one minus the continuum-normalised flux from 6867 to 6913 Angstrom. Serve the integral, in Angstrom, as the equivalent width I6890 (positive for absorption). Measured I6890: 0.4 Angstrom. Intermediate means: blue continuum 9.72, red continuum 10.7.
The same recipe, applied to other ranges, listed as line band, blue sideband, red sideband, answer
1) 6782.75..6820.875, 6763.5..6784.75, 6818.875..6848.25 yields 0.9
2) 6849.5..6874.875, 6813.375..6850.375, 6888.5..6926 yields 1.5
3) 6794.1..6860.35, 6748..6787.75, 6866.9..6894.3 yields 0.7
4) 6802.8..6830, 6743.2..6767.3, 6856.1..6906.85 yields 0.0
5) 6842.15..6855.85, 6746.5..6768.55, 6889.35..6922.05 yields 0.9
